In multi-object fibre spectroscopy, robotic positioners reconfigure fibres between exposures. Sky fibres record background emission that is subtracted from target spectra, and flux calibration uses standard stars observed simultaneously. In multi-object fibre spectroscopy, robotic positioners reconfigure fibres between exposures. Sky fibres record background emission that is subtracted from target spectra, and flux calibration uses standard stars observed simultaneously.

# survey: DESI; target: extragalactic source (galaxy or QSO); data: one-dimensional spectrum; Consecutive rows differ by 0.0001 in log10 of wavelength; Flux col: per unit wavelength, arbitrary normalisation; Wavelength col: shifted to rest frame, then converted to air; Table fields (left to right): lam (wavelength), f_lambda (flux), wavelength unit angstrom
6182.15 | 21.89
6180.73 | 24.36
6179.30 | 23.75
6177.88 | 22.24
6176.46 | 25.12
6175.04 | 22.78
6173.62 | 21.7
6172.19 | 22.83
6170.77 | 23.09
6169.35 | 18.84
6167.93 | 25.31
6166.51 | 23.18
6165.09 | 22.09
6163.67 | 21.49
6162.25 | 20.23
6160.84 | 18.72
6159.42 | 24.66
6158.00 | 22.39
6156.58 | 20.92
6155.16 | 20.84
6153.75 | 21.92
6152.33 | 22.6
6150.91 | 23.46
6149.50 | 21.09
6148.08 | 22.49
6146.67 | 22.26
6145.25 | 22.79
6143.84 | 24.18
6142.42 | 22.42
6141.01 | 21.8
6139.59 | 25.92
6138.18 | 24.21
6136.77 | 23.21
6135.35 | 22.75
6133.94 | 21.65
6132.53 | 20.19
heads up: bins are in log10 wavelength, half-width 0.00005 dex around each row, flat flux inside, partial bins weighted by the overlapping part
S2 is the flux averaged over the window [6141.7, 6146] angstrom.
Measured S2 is 23.1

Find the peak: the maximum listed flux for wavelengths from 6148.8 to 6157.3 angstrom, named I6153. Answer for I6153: 23.46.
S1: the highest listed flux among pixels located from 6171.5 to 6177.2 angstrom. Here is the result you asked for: 25.12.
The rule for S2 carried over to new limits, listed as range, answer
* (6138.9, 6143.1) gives 23.4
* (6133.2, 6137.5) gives 22.5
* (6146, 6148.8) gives 22.4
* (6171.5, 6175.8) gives 22.4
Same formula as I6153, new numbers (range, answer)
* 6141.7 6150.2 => 24.18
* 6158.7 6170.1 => 25.31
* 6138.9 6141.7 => 25.92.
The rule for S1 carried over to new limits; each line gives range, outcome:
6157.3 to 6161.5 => 24.66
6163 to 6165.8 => 22.09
